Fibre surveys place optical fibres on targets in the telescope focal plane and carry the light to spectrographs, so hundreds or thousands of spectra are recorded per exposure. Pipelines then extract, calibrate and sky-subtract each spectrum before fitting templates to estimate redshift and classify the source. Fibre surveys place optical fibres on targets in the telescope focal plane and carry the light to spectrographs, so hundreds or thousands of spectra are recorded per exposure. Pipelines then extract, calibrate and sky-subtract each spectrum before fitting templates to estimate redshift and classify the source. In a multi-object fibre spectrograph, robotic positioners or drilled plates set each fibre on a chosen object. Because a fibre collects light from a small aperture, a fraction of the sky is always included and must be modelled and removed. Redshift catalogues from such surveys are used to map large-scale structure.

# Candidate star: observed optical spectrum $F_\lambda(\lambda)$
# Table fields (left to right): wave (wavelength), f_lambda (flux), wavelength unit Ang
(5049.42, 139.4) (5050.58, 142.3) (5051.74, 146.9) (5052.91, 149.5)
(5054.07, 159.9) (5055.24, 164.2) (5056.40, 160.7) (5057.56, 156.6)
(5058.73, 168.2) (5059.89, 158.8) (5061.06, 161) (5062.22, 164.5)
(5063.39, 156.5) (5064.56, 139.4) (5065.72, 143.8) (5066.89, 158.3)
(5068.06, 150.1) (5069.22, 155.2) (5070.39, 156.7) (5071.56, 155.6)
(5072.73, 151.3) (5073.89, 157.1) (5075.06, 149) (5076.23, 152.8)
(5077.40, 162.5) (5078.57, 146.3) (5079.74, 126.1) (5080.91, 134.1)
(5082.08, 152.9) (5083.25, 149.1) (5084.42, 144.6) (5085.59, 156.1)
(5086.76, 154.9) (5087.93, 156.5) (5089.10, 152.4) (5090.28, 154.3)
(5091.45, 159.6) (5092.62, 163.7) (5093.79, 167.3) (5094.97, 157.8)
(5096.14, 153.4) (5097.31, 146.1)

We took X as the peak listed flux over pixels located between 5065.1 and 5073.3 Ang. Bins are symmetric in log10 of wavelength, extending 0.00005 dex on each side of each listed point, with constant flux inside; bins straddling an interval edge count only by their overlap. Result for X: 158.3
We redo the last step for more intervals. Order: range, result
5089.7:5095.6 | 167.3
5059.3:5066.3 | 164.5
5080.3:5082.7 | 152.9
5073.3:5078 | 162.5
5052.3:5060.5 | 168.2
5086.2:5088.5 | 156.5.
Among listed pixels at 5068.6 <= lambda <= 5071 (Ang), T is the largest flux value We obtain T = 156.7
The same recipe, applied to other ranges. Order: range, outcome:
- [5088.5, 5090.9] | 154.3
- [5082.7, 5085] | 149.1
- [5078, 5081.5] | 146.3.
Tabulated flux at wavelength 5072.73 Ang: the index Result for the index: 151.3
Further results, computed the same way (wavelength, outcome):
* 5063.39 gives 156.5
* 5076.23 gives 152.8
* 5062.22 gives 164.5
